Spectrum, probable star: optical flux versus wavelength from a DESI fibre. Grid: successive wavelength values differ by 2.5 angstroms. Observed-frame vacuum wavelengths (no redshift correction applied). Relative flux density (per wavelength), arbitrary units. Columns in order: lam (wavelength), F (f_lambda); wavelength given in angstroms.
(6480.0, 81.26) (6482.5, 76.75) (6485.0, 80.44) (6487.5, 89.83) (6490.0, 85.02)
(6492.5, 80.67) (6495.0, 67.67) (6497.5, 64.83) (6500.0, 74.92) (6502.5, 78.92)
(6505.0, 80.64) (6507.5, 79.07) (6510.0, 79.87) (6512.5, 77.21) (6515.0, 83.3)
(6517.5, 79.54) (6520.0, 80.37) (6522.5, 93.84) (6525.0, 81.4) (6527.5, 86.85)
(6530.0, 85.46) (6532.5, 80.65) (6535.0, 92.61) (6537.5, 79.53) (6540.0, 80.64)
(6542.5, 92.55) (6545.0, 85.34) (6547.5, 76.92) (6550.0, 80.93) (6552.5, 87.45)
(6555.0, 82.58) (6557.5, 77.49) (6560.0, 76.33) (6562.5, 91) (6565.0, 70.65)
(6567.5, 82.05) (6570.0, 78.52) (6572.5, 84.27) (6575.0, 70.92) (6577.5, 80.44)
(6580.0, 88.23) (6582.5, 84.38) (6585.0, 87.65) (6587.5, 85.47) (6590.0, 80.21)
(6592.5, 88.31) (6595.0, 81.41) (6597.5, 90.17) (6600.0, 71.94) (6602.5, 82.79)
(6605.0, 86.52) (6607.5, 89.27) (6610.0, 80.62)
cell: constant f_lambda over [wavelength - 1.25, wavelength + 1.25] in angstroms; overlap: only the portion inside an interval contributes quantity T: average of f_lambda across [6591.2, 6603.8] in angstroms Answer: 82.9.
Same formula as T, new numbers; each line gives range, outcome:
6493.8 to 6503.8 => 71.6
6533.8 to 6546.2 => 86.1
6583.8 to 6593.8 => 85.4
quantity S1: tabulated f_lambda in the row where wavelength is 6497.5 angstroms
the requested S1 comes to 64.83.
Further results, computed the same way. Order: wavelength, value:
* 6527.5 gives 86.85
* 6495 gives 67.67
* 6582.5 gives 84.38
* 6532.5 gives 80.65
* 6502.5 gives 78.92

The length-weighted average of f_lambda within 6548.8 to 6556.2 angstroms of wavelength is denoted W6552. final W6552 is 83.7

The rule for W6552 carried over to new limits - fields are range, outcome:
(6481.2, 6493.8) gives 82.5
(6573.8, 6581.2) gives 79.9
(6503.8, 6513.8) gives 79.2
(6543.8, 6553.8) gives 82.6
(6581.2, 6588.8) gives 85.8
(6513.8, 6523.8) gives 84.3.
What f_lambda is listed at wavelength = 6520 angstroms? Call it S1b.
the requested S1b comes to 80.37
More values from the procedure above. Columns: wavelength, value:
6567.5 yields 82.05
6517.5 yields 79.54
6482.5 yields 76.75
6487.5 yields 89.83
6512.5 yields 77.21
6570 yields 78.52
